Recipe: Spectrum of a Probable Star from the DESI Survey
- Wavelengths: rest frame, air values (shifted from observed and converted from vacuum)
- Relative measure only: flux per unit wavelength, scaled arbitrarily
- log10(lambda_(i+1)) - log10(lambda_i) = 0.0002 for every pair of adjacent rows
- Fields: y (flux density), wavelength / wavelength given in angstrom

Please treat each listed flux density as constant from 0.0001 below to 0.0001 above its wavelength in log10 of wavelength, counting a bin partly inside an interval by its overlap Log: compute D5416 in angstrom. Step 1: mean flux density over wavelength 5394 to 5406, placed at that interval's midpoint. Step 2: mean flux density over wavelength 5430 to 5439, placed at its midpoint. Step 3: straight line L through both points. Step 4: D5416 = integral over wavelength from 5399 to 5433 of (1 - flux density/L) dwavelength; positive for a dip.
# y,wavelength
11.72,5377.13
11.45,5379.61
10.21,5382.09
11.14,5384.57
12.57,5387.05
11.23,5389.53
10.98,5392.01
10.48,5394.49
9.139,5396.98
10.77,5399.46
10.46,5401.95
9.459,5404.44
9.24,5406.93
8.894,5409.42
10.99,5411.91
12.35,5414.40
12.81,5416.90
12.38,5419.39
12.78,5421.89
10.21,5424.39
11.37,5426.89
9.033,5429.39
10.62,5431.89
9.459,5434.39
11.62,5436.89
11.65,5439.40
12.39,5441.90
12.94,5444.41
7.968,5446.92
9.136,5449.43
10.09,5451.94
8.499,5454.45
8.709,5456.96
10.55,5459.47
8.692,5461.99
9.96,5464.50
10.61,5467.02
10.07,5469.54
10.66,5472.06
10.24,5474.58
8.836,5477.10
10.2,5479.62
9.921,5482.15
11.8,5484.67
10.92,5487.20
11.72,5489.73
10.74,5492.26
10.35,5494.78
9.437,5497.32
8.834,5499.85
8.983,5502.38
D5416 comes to -1.8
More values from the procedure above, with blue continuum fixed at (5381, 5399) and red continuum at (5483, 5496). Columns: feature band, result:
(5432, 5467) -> 2.60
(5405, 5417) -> 0.32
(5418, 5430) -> -0.41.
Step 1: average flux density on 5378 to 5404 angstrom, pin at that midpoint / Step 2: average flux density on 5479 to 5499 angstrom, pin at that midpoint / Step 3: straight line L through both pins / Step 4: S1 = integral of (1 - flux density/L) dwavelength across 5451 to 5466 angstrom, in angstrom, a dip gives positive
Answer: 1.8 angstrom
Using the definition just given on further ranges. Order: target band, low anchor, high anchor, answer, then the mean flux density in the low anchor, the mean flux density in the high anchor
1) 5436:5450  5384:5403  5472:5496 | -0.45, 10.8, 10.5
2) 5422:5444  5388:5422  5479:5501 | -0.60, 10.8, 10.4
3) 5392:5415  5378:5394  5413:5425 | 3.06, 11.2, 12.2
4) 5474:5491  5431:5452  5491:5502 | -0.90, 10.7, 9.78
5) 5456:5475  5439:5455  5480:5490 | 1.29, 10.4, 10.9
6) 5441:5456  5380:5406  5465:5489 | 0.55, 10.7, 10.4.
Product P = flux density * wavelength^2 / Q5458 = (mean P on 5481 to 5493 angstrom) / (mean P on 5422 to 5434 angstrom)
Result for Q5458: 1.08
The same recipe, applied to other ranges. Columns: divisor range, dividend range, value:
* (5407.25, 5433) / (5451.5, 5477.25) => 0.89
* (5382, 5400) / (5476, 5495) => 1.01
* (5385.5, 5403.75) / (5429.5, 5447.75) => 1.03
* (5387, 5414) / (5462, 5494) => 1.03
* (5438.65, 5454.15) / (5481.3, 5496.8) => 1.05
